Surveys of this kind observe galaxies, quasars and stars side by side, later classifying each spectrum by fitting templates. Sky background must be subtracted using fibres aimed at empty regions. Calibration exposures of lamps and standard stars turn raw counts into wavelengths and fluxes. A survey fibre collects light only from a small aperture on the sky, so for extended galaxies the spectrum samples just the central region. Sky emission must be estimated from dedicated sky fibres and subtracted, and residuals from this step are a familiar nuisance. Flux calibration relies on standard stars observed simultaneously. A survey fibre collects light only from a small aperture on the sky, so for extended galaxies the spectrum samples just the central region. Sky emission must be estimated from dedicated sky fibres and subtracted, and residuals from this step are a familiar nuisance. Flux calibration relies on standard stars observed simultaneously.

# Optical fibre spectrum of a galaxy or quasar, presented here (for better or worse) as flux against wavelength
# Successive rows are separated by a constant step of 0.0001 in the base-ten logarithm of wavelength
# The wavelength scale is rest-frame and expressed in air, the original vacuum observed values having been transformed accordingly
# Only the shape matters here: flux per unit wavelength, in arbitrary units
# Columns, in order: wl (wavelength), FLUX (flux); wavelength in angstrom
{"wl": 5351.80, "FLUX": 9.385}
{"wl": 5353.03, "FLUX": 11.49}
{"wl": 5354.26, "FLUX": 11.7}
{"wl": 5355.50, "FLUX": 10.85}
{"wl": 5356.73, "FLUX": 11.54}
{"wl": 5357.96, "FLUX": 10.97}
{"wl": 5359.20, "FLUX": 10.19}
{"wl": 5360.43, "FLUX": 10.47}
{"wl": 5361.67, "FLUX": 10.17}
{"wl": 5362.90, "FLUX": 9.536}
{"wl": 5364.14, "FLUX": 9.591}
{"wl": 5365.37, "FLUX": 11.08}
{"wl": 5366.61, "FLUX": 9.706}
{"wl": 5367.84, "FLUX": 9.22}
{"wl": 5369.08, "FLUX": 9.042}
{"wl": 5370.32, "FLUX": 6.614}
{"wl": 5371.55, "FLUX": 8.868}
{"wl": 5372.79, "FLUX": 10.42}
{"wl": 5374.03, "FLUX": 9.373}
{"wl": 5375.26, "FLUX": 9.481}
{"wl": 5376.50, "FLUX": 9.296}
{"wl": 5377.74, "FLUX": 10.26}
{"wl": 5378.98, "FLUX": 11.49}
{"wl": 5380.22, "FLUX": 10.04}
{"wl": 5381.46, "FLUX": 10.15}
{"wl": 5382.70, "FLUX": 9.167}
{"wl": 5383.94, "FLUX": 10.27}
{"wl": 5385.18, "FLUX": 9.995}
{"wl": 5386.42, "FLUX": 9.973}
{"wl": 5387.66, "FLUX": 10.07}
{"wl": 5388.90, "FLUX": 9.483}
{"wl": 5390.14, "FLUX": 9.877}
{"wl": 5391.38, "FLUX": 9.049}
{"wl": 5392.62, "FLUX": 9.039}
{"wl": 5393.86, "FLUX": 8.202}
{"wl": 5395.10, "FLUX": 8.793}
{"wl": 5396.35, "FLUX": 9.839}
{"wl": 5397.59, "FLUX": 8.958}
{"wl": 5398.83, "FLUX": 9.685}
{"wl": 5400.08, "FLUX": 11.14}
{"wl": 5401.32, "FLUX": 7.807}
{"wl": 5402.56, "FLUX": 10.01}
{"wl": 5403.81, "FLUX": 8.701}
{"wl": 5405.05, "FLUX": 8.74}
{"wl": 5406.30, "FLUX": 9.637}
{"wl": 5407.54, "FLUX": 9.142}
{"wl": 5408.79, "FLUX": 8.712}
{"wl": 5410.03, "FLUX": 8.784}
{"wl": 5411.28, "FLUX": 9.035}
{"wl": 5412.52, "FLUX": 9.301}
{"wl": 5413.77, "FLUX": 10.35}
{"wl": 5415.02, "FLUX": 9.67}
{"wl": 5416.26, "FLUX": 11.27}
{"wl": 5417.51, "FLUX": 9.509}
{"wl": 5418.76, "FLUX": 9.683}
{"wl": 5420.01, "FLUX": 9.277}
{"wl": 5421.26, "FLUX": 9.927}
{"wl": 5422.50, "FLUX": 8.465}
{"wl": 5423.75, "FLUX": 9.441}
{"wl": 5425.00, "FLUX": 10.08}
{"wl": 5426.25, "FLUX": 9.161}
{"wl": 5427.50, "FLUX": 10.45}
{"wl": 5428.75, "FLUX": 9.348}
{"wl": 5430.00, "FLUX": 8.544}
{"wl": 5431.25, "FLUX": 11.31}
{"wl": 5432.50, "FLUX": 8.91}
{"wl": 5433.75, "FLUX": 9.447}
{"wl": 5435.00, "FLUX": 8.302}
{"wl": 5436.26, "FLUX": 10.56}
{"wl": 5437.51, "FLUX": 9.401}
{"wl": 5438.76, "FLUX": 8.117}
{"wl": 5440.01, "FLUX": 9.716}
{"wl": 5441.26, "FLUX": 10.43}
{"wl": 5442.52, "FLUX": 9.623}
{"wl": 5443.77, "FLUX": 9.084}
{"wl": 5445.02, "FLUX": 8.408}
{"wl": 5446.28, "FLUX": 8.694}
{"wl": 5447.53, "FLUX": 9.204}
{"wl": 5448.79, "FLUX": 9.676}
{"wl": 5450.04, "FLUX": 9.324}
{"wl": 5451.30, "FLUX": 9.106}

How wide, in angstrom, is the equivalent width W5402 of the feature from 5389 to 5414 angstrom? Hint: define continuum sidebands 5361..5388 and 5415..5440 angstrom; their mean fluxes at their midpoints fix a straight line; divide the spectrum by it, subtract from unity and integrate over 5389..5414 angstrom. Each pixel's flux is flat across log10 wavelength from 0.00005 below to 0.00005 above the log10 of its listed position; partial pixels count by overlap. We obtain 1.0 angstrom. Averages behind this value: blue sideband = 9.71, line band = 9.23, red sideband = 9.55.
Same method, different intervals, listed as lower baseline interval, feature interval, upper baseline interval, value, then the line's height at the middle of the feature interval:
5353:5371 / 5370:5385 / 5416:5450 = 0.4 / 9.96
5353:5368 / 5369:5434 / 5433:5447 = 2.3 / 9.86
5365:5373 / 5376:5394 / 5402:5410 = -1.3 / 9.14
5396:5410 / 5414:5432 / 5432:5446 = -0.9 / 9.27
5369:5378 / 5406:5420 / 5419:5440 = -0.3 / 9.35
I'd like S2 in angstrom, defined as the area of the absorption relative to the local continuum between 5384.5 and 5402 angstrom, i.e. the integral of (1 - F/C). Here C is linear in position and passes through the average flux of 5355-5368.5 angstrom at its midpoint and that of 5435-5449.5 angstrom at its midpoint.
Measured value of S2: 0.9 angstrom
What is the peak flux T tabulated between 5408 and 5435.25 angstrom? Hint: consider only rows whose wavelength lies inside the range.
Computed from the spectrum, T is 11.31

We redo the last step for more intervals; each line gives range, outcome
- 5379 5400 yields 10.27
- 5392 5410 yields 11.14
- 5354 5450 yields 11.7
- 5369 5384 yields 11.49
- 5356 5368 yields 11.54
